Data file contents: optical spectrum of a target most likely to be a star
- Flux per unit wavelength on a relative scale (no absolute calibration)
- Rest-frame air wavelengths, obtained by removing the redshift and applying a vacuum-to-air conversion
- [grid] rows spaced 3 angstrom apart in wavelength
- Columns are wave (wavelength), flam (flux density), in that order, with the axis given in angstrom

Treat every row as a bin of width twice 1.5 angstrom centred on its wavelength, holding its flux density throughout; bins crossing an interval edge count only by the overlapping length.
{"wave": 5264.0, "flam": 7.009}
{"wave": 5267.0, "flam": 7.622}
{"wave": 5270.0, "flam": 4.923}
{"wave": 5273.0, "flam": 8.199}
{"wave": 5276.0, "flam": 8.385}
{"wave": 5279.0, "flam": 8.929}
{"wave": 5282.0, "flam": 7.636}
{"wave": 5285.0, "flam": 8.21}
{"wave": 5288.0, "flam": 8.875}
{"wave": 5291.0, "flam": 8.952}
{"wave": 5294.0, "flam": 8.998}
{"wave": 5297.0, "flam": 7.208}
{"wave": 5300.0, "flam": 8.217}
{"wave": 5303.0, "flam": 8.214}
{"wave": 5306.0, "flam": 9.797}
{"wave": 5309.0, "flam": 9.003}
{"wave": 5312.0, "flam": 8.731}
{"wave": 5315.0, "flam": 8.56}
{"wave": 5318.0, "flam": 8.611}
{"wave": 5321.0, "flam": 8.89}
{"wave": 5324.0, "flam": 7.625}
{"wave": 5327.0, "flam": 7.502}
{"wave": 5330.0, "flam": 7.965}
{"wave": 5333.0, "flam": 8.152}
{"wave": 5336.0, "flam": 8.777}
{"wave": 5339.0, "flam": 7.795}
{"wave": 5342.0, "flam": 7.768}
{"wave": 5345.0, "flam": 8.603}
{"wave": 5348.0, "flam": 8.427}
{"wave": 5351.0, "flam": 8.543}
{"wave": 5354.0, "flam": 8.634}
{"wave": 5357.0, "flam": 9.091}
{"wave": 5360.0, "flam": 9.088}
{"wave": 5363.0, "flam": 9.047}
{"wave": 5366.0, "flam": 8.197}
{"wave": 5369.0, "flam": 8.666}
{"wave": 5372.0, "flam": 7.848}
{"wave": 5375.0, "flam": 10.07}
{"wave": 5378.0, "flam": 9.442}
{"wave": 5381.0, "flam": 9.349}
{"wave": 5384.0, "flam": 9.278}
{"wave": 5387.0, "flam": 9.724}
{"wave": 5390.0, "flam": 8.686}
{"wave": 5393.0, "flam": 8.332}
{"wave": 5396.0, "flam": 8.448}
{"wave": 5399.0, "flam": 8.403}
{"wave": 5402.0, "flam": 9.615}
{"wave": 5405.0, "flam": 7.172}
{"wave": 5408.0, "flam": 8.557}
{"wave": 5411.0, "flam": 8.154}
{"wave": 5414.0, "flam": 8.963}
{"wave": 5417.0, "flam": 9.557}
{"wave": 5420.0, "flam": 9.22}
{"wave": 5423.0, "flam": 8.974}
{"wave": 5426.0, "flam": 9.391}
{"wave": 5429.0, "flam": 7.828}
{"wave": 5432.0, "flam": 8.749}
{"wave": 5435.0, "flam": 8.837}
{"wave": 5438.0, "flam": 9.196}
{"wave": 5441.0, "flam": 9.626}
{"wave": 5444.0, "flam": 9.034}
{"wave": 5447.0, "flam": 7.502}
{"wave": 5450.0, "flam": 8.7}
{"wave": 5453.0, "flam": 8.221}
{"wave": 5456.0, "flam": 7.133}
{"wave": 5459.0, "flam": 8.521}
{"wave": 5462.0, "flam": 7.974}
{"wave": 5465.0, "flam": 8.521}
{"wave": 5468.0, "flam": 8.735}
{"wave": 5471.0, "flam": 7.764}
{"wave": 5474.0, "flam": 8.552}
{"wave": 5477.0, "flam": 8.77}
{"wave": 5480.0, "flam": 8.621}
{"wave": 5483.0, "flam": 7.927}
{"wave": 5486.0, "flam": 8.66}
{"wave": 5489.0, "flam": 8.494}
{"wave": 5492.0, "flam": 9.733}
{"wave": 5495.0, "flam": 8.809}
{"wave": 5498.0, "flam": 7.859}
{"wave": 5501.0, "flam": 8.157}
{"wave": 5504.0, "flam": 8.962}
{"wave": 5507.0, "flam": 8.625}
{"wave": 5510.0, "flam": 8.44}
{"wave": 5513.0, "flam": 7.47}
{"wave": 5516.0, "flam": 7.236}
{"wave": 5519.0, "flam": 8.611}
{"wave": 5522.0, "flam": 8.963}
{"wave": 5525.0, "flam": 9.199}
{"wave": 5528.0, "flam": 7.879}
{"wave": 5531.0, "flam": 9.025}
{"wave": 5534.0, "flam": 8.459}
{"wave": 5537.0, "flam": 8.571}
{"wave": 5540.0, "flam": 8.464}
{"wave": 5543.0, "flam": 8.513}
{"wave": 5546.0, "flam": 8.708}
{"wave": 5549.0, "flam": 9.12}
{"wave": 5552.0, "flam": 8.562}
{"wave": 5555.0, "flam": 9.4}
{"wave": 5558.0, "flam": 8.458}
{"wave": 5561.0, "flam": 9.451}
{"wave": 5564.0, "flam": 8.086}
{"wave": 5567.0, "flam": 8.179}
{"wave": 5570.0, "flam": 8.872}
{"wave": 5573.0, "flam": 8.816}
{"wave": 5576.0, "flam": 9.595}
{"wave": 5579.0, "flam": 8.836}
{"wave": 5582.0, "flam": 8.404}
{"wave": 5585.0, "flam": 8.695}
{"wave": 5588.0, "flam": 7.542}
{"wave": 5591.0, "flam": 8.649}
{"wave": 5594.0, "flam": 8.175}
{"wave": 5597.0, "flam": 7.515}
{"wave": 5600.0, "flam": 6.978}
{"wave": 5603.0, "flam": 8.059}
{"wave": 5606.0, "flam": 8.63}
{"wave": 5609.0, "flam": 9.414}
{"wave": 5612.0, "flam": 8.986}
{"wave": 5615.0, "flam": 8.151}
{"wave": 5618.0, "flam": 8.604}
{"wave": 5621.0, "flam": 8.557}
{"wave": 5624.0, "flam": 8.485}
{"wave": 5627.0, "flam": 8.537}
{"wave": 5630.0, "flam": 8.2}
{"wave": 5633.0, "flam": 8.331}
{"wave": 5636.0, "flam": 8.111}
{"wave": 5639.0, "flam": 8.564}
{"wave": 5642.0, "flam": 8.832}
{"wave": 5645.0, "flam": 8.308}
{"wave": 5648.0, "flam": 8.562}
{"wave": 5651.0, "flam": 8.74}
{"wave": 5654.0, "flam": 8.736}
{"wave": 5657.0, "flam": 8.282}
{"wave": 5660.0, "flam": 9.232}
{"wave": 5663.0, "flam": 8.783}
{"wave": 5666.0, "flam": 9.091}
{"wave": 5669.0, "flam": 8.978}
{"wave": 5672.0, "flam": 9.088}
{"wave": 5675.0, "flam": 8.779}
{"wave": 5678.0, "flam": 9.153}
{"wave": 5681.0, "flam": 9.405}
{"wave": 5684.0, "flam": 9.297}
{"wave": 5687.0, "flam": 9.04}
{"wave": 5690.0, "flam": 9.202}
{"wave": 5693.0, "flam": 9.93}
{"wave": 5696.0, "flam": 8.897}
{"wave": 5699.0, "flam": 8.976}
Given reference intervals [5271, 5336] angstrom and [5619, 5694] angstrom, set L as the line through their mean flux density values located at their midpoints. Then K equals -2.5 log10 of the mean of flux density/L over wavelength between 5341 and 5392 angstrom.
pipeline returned -0.05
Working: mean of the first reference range 8.39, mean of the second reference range 8.8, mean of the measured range 8.86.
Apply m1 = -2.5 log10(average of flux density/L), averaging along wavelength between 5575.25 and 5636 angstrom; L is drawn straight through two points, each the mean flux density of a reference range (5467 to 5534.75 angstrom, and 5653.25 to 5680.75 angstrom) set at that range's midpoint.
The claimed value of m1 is 0.046 mag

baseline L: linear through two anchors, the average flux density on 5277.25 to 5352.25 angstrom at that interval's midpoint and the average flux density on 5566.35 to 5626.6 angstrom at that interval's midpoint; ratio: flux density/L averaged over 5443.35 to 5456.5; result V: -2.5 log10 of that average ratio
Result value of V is 0.04 mag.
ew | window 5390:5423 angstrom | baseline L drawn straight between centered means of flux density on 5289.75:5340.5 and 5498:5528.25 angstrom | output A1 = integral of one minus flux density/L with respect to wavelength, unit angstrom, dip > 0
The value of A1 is -1.1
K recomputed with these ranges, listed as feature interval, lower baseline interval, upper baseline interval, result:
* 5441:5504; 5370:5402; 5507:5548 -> 0.03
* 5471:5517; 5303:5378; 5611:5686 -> 0.03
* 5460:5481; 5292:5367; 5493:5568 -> 0.01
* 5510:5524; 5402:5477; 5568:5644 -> 0.05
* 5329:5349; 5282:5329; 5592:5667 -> 0.03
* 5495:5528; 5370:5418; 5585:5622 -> 0.02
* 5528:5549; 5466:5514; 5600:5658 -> -0.02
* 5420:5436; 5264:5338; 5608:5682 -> -0.05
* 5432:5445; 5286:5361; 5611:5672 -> -0.07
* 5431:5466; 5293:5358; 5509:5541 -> -0.01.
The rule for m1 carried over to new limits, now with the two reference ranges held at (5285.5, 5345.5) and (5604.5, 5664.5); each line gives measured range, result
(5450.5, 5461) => 0.061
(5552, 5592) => -0.015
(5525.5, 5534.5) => 0.000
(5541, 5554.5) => -0.027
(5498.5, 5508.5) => 0.002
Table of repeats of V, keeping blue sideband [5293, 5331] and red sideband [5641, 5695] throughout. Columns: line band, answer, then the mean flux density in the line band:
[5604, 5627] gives 0.03 mag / 8.67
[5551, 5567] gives 0.01 mag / 8.74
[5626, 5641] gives 0.07 mag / 8.36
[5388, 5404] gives -0.02 mag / 8.68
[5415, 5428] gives -0.08 mag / 9.22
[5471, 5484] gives 0.03 mag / 8.41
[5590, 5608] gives 0.11 mag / 8.02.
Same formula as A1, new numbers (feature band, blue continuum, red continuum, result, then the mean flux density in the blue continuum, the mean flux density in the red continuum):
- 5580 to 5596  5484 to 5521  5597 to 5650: 0.24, 8.42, 8.41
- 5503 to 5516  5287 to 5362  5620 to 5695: 0.67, 8.48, 8.81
